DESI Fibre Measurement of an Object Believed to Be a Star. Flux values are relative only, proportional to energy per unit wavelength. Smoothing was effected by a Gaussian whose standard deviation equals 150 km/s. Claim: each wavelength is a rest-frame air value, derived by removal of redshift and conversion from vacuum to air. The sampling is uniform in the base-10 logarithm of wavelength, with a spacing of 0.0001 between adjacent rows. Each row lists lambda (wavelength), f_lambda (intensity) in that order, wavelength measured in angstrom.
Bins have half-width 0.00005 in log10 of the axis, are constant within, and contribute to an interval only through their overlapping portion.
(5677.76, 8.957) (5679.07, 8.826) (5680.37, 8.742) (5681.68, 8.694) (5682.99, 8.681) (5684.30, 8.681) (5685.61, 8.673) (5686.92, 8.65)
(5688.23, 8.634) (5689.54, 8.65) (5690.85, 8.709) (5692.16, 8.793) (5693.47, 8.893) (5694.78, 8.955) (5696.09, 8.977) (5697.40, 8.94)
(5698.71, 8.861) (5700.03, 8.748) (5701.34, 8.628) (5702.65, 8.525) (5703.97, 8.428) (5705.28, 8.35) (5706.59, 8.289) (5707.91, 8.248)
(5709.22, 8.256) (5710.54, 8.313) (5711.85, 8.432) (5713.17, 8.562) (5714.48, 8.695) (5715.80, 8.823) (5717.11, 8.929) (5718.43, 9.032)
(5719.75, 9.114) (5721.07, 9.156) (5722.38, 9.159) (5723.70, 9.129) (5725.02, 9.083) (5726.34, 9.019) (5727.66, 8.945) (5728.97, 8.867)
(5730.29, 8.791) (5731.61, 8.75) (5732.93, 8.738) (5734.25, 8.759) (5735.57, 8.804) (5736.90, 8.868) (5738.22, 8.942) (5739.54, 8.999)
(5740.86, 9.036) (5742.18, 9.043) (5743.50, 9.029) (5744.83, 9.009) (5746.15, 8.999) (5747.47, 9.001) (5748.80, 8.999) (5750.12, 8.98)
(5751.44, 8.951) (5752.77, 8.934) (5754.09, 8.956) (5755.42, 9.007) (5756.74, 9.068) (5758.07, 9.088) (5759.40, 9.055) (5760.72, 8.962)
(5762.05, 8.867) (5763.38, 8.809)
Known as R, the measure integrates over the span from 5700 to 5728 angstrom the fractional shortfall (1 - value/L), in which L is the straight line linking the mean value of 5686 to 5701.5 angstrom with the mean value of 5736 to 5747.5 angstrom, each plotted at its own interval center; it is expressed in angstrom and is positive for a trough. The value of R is 0.5 angstrom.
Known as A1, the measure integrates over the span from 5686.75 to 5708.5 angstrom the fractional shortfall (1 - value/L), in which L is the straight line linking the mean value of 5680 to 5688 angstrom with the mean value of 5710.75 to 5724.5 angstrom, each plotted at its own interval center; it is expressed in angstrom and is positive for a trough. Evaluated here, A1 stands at 0.2 angstrom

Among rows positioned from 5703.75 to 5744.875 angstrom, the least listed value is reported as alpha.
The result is 8.248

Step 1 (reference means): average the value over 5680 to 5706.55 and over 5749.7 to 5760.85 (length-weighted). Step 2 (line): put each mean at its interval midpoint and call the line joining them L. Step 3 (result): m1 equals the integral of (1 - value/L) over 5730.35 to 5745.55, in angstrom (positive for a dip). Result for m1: 0.0 angstrom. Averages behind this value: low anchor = 8.7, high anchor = 9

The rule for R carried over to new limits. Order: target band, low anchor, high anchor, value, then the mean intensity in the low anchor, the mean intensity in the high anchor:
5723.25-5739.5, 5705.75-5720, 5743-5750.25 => -0.1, 8.59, 9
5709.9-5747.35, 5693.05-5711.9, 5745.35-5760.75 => -0.4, 8.59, 9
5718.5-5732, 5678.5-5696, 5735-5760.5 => -0.2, 8.75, 8.99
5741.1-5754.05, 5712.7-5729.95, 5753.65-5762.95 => 0.0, 8.97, 8.99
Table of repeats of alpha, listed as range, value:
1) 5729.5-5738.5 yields 8.738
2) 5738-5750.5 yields 8.942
